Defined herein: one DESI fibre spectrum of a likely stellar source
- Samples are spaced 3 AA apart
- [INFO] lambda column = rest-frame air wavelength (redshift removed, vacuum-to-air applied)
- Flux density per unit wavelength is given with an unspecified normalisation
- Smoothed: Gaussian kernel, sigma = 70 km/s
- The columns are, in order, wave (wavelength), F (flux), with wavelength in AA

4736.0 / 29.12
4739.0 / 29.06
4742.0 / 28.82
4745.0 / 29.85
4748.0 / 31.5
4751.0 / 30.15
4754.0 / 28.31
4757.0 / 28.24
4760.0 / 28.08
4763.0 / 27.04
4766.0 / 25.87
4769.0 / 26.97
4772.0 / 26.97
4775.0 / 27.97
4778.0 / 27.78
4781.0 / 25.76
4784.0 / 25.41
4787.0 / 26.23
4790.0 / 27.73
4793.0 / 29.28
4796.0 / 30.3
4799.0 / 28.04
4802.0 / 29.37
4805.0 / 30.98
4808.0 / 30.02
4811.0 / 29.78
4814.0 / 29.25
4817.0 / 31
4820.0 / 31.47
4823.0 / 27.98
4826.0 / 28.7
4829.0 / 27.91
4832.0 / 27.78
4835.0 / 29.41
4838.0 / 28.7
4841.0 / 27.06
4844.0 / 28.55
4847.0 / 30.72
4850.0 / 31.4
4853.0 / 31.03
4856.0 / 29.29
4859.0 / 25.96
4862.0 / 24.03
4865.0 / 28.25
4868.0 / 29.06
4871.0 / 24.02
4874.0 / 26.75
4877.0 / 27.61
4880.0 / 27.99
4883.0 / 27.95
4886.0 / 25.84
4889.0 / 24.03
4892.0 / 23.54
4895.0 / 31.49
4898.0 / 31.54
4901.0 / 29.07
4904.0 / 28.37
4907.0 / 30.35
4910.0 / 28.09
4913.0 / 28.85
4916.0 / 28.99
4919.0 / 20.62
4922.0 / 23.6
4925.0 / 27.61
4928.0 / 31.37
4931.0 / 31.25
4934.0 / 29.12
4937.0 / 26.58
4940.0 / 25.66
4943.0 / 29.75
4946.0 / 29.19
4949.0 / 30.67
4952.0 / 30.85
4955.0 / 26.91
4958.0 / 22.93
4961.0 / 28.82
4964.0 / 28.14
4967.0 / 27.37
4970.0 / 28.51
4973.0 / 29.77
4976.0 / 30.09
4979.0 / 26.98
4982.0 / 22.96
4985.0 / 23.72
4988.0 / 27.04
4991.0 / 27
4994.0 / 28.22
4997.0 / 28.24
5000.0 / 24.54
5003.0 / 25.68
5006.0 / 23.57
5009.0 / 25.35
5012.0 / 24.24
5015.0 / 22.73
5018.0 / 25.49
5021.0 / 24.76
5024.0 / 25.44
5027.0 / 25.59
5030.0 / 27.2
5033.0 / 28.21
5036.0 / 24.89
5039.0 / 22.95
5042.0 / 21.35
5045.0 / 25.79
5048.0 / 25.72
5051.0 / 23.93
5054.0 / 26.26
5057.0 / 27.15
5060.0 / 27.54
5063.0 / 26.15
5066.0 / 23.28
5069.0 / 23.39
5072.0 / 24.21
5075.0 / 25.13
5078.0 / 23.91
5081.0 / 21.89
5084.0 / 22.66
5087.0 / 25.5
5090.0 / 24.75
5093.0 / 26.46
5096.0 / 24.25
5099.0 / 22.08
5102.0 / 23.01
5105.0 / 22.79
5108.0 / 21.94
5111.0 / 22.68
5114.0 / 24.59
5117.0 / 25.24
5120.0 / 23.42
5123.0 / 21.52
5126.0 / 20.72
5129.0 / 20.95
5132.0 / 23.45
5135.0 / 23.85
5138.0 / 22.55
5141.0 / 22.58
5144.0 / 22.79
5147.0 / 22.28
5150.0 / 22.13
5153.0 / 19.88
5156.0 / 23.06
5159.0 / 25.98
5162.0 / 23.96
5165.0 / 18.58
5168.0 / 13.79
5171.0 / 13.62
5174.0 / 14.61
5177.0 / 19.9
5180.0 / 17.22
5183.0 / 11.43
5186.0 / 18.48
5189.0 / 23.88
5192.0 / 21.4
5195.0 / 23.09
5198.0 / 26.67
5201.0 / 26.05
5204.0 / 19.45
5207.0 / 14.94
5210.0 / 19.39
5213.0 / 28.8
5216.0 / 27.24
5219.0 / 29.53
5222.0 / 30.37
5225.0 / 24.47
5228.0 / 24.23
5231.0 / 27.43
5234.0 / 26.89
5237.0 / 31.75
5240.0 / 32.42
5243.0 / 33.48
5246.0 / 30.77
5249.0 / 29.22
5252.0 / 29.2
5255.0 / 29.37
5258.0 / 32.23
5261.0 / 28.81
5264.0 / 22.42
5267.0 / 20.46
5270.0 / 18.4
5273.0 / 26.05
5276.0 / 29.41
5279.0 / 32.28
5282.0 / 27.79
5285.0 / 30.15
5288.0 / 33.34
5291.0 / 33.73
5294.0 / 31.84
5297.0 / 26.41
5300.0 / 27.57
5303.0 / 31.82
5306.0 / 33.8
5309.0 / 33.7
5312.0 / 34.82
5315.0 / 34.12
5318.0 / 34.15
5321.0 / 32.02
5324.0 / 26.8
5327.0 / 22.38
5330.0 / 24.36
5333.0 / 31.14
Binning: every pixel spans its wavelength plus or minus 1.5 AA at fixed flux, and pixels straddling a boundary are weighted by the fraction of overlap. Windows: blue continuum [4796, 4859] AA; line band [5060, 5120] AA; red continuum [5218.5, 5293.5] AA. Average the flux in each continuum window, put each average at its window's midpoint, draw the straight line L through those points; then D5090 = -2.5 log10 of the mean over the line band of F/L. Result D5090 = 0.20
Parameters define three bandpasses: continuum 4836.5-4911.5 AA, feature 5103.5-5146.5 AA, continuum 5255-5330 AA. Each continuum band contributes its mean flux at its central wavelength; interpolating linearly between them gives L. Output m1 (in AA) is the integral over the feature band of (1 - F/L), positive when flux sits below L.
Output 8.9 AA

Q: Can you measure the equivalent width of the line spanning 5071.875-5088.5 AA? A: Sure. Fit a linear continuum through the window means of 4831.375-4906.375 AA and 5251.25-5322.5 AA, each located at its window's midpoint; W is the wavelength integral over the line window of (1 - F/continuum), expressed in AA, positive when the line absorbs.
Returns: 2.90 AA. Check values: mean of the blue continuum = 28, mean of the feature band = 23.9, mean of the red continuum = 29.8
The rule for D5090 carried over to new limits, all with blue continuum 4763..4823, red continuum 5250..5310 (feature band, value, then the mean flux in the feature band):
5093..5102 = 0.21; 23.7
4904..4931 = 0.03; 27.7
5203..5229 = 0.18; 24.4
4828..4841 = 0.00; 28.3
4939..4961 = 0.02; 28.1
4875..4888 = 0.05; 27.2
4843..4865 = -0.01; 28.7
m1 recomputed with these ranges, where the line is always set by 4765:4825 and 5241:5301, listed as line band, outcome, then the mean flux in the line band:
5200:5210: 3.1 AA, 19.7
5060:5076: 2.2 AA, 24.7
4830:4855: -0.7 AA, 29.3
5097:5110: 2.8 AA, 22.5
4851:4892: 2.1 AA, 27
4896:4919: -0.3 AA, 28.8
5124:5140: 3.5 AA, 22.3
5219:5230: 0.7 AA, 26.8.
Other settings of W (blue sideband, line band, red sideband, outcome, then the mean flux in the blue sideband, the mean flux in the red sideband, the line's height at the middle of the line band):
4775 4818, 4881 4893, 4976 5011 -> 0.8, 28.6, 25.9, 27.4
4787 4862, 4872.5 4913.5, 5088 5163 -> -0.4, 29.1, 23.1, 27.7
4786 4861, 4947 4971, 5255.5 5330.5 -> 0.9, 29.1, 29.2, 29.1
